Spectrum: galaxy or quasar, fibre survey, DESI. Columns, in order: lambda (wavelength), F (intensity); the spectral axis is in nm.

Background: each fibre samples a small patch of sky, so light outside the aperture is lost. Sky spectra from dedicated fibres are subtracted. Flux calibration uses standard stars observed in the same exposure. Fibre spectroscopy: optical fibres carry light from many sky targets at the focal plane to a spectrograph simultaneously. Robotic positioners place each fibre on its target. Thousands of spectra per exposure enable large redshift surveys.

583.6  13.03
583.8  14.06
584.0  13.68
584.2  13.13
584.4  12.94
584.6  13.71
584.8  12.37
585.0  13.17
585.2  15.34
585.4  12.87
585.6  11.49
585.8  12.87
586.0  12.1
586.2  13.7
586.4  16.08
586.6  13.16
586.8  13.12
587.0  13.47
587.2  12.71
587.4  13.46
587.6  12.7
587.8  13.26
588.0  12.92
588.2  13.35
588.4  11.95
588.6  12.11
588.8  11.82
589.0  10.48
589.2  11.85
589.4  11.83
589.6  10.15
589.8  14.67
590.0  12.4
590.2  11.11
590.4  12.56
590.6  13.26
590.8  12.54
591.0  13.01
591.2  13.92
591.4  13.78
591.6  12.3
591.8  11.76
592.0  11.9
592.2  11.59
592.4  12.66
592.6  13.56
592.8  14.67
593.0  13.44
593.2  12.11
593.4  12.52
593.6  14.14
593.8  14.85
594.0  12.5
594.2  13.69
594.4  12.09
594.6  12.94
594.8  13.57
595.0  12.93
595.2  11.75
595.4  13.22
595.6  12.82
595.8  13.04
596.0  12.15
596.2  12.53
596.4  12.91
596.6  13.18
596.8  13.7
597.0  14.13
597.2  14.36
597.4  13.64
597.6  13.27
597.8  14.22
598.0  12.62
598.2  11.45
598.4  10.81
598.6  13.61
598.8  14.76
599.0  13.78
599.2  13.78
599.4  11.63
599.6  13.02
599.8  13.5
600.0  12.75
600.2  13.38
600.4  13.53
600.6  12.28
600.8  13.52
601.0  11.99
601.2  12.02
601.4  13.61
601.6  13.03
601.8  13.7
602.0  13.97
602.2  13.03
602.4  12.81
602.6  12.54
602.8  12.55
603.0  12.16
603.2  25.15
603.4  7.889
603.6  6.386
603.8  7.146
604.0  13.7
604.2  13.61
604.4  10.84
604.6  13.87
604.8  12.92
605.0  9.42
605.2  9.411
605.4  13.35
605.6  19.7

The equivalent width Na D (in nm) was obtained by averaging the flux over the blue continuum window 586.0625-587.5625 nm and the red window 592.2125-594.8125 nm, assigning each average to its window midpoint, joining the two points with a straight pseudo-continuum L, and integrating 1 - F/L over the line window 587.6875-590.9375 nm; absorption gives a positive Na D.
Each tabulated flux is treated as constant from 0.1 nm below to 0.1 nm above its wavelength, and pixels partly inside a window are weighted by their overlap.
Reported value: 0.28 nm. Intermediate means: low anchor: 13.6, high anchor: 13.2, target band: 12.3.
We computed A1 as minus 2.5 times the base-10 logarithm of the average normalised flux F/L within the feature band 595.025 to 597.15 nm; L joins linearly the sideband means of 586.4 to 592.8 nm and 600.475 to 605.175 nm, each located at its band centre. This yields -0.03 mag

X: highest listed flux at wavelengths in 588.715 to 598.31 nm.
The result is 14.85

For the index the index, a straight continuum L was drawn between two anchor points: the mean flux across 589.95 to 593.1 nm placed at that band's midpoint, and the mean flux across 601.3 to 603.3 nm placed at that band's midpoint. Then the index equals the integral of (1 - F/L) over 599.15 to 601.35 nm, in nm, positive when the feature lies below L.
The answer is 0.18 nm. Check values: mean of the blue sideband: 12.8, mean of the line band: 12.9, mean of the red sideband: 14.3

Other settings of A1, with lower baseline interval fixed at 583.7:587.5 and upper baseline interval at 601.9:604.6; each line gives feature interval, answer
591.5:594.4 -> 0.00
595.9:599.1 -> -0.04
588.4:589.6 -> 0.15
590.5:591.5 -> -0.02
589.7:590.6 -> 0.03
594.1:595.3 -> 0.01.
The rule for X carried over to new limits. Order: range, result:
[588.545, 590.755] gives 14.67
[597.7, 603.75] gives 25.15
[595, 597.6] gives 14.36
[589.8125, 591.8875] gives 13.92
